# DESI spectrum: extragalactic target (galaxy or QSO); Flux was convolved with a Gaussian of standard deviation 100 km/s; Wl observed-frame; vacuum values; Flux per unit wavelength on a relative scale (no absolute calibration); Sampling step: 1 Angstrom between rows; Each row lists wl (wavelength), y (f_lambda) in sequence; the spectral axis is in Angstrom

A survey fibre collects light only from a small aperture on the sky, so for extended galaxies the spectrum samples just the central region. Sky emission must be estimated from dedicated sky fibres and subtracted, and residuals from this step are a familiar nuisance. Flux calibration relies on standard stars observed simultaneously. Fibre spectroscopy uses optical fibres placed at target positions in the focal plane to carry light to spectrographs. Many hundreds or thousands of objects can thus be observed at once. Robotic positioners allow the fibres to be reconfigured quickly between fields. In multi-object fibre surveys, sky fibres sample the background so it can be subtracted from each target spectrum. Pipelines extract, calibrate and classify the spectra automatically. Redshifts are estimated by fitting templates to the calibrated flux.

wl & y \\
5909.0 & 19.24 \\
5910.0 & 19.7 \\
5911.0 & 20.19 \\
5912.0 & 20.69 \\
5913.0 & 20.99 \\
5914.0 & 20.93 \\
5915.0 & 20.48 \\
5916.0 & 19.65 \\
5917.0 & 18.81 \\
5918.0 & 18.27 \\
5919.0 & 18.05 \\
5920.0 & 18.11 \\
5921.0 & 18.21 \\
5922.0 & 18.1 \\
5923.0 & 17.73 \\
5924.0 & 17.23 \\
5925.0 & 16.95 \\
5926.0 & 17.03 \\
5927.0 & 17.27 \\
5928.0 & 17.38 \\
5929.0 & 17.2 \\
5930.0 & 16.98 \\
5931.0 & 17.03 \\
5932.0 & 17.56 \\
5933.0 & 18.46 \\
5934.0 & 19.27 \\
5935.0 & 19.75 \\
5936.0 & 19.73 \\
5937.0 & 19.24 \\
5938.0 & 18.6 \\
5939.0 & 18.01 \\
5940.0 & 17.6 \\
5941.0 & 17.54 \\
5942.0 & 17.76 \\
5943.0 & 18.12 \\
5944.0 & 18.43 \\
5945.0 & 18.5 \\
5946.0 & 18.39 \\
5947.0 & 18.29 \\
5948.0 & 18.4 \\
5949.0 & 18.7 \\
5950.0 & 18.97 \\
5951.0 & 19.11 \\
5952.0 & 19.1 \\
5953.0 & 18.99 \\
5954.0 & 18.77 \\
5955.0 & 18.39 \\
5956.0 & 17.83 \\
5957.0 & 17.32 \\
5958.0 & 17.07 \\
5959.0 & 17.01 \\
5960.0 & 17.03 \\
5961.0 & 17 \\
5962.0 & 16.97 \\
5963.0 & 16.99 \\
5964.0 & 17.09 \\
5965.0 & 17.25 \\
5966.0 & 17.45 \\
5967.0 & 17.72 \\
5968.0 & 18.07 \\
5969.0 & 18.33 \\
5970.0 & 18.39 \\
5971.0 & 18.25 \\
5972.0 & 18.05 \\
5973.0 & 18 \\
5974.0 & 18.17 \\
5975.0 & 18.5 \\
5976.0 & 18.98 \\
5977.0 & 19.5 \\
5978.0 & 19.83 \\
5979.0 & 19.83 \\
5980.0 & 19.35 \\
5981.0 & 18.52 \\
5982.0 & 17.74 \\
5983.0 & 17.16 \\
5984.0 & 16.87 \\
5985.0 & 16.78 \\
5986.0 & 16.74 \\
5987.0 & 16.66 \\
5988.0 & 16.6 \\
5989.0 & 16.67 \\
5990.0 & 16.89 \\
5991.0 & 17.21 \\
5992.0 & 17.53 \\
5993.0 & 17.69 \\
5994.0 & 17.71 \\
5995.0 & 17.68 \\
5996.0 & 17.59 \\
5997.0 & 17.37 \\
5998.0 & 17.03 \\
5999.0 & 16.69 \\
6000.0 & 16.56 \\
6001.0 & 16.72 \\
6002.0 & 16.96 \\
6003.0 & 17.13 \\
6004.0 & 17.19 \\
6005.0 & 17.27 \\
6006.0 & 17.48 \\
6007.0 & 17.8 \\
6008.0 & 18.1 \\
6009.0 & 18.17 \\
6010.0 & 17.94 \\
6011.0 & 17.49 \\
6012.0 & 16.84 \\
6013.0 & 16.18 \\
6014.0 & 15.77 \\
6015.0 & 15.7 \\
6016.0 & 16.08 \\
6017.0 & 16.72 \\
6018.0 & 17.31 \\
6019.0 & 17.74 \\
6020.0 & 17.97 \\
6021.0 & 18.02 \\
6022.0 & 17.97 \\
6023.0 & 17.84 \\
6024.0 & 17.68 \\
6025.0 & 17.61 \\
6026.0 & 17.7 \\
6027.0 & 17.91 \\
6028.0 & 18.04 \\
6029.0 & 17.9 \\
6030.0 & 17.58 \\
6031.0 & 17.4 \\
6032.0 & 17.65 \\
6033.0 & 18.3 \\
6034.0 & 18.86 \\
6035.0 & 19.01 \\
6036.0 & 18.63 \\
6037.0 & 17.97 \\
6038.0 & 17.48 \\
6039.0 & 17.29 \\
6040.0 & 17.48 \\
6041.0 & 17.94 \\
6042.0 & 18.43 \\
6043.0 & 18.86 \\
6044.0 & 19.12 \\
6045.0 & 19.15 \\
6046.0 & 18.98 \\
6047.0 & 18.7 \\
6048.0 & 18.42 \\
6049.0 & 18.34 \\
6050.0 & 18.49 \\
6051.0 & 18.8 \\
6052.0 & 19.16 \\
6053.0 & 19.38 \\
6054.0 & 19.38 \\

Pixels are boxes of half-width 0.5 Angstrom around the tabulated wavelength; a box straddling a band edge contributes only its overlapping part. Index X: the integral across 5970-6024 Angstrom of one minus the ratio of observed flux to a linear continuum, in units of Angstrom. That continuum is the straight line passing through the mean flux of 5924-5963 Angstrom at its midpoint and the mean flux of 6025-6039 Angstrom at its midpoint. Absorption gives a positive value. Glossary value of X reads 1.4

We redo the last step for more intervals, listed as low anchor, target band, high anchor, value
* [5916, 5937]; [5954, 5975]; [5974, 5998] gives 0.2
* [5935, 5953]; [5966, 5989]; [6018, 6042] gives 0.3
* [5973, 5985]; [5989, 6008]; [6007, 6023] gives 0.6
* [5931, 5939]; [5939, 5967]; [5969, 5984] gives 1.1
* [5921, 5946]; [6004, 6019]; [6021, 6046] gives 0.8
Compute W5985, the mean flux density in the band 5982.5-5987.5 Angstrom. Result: 16.8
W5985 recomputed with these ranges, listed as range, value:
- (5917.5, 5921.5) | 18.2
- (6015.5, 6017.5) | 16.4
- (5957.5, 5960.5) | 17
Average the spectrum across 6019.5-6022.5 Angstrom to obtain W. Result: 18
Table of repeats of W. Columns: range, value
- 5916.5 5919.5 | 18.4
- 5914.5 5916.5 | 20.1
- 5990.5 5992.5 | 17.4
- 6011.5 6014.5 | 16.3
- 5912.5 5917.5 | 20.2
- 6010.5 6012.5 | 17.2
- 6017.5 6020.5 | 17.7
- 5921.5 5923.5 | 17.9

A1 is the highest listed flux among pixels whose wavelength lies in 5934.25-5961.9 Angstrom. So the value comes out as 19.75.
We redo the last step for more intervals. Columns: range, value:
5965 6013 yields 19.83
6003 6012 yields 18.17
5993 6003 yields 17.71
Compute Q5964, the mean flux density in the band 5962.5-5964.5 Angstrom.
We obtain 17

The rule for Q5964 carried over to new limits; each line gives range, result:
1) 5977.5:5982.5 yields 19.1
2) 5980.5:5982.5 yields 18.1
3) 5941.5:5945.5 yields 18.2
